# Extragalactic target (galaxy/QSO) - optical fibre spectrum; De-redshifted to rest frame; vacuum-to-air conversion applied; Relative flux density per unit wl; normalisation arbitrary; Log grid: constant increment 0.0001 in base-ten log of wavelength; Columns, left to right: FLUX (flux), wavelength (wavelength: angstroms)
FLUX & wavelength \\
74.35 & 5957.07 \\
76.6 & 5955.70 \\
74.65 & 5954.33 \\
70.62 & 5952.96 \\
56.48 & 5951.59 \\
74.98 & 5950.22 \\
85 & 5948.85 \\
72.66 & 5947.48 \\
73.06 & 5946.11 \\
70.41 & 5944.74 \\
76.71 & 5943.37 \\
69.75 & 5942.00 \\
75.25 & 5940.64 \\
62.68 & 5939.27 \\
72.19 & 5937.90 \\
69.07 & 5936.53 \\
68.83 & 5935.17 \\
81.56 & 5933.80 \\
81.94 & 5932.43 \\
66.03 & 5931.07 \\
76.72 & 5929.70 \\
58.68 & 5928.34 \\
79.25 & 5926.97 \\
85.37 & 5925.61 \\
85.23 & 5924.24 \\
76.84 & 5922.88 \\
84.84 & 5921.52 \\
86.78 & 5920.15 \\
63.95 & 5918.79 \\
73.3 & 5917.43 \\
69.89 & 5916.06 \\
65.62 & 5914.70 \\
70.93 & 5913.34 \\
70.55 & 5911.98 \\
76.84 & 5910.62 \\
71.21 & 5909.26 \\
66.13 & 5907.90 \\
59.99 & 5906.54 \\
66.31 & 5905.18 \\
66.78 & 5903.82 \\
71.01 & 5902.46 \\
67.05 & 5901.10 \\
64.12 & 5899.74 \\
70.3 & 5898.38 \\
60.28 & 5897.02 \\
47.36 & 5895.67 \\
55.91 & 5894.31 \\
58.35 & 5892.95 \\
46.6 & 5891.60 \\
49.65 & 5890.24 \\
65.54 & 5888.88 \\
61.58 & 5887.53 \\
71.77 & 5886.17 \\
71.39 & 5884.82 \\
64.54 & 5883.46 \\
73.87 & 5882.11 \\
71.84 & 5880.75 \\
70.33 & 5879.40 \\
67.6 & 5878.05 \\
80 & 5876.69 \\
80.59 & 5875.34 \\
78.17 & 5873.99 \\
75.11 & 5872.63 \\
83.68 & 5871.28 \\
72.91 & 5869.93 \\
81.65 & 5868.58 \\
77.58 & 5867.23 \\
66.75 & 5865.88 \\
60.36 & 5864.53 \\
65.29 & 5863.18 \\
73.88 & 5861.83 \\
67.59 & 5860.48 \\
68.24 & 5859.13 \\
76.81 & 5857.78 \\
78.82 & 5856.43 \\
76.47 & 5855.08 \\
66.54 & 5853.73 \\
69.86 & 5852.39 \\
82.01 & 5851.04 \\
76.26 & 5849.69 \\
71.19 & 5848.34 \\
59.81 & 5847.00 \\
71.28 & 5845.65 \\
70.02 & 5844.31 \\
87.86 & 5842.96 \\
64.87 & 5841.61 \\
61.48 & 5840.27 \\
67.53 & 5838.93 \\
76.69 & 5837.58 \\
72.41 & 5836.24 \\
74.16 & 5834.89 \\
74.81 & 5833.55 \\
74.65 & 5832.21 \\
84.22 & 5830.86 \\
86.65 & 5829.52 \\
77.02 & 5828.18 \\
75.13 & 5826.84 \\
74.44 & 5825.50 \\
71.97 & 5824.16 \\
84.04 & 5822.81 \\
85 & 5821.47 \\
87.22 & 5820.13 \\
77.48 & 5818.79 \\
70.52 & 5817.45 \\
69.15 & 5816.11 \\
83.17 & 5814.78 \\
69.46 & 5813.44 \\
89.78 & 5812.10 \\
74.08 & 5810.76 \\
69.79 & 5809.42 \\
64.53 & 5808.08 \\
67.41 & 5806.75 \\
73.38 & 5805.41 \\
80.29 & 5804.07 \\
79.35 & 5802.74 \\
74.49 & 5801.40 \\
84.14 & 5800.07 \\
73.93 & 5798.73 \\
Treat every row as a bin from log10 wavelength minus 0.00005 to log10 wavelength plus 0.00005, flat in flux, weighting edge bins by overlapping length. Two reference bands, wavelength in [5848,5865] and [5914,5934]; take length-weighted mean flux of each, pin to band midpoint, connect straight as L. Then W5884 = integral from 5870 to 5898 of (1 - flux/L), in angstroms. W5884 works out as 2.5 angstroms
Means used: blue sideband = 71.9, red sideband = 75.6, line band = 66.9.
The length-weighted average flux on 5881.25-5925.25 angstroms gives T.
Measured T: 67.5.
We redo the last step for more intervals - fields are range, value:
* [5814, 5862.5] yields 74.7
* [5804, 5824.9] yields 75.9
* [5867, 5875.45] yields 78.5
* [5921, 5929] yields 78.3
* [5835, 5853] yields 71.7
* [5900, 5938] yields 72.5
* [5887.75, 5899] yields 56.9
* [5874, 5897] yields 65.1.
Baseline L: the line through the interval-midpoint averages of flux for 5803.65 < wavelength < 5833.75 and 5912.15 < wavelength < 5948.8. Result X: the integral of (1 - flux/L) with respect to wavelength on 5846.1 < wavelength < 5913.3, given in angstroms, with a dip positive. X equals 5.6 angstroms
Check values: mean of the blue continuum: 76.7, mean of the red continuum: 73.9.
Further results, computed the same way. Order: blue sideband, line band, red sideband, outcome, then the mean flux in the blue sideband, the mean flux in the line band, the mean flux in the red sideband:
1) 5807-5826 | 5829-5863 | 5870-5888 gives 0.8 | 76.3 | 73.2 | 73.2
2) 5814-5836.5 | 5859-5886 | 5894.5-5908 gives -1.5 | 77.8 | 72.7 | 63.5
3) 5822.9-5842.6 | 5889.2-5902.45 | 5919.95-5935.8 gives 3.1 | 74.5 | 58.6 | 77.4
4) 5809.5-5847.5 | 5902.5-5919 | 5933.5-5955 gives 1.0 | 75.5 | 68.7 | 71.9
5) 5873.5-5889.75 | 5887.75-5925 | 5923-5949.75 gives 2.8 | 71.1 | 67.1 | 74.3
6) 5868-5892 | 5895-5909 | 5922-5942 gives 1.5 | 70.6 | 64.2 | 74.2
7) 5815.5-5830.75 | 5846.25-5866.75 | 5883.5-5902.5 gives -0.2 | 78.3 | 70.7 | 61.3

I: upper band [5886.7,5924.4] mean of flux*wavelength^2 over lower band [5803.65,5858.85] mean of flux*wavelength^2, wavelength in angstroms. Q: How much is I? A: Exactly 0.92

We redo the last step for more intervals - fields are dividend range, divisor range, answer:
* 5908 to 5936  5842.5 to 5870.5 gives 1.05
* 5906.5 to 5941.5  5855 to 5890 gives 1.04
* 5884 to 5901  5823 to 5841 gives 0.82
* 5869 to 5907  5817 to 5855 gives 0.91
